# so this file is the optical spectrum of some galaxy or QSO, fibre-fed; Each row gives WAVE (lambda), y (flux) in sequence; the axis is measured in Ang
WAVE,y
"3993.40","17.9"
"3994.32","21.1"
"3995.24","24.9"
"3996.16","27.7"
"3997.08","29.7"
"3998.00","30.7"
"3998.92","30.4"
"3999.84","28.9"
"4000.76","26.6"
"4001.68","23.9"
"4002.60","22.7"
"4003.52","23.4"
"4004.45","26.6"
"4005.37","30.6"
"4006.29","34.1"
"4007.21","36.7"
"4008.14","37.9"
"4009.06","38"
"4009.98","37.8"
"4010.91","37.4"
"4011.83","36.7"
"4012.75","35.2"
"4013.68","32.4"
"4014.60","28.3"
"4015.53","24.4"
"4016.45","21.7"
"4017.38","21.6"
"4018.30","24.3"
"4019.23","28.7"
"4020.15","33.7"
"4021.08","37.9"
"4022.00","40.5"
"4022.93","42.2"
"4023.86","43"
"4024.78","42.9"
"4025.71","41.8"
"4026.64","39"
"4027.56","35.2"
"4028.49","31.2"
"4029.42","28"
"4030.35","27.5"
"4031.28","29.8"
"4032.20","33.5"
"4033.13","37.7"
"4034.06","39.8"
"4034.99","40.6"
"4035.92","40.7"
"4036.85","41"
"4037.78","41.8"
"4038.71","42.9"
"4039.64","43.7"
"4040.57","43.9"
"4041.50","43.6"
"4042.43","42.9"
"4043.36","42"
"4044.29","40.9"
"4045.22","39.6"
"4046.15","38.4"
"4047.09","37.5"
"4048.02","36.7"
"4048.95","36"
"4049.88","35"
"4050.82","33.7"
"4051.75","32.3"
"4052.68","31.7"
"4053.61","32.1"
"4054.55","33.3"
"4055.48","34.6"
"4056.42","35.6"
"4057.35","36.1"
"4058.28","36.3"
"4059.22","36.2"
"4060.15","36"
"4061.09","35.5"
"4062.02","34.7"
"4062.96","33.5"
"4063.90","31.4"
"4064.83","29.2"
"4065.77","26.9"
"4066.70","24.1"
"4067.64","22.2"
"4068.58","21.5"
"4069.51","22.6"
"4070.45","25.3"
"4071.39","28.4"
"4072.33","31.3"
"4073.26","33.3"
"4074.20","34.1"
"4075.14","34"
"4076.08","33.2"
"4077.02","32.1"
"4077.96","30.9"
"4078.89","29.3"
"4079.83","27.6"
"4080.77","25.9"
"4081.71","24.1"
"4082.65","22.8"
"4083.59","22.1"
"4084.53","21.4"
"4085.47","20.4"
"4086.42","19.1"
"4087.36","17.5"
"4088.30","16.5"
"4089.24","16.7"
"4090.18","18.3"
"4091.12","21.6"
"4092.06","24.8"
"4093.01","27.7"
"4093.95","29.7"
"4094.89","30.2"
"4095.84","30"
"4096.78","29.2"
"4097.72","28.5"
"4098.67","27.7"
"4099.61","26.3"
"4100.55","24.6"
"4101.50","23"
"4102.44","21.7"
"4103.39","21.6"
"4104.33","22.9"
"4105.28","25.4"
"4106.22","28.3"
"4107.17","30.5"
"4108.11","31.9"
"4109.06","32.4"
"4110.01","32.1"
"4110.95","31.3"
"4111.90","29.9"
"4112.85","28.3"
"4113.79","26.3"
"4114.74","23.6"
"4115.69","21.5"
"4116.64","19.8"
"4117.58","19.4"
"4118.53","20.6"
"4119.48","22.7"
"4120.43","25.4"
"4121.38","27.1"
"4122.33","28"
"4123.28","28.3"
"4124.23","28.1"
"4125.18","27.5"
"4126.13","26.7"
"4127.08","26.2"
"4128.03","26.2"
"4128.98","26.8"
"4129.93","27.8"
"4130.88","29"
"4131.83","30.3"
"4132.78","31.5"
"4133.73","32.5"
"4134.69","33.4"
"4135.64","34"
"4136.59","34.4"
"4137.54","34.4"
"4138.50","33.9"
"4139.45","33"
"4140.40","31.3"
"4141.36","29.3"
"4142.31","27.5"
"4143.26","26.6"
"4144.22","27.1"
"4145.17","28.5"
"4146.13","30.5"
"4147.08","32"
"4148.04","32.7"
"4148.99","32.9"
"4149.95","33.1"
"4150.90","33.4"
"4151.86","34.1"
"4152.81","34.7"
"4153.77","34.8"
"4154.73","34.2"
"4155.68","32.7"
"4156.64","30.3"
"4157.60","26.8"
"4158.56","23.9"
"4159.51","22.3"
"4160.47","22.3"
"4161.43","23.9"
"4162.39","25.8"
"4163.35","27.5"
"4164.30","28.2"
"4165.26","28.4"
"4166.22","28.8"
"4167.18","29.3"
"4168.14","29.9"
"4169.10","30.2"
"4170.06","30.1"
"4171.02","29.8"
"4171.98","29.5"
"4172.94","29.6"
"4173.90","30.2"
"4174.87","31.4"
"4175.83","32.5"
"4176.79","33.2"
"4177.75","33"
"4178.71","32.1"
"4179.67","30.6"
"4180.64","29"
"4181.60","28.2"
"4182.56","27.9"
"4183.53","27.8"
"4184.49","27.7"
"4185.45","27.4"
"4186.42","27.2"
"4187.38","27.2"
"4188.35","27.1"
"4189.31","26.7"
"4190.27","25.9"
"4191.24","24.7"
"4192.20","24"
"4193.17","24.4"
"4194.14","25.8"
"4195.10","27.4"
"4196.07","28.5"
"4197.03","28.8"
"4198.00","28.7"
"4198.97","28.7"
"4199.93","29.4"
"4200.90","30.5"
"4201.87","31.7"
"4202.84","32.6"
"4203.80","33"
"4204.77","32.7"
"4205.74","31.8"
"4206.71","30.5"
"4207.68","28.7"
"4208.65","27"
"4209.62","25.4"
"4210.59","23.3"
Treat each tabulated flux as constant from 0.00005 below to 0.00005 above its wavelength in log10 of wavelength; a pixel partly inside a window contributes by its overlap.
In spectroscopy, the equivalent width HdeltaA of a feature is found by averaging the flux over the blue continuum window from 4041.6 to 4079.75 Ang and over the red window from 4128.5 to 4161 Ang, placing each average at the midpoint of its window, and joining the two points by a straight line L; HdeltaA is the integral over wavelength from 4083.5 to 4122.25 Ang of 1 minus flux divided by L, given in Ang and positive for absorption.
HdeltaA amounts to 8.4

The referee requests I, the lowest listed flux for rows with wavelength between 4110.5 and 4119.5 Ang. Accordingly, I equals 19.4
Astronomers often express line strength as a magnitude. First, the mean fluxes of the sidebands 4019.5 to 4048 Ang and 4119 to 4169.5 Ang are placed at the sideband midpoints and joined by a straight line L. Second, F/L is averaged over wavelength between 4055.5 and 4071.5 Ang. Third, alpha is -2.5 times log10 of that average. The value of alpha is 0.19 mag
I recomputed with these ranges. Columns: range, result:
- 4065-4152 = 16.5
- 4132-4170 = 22.3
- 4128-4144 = 26.2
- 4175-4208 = 24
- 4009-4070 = 21.5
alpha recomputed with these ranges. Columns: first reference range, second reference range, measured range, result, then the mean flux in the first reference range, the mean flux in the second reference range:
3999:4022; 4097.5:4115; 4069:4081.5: -0.05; 30.6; 27.2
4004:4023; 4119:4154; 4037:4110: 0.04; 32.5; 30.1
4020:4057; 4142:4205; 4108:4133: 0.21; 37.6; 29.2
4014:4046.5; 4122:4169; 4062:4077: 0.18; 36.4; 29.7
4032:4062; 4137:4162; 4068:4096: 0.34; 37.8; 30.2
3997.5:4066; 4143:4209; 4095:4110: 0.18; 34.6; 29.3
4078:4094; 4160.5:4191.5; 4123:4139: -0.17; 22.7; 28.7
